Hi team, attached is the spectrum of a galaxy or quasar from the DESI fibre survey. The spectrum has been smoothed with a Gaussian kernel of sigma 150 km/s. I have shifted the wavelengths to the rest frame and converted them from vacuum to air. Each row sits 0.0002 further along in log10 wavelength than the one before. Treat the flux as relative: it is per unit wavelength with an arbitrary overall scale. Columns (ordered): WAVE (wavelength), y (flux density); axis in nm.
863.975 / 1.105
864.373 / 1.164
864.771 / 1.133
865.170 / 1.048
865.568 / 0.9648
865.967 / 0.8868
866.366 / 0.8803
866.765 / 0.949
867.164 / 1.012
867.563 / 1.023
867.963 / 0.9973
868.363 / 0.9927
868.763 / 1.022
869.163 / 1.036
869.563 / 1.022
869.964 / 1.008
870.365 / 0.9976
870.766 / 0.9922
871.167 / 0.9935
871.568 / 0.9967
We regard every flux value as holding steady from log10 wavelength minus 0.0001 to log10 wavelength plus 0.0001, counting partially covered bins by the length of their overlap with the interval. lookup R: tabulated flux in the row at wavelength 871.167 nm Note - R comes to 0.9935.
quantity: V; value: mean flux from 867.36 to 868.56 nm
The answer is 1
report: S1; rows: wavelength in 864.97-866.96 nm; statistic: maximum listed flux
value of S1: 1.048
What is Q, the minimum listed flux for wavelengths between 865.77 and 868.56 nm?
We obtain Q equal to 0.8803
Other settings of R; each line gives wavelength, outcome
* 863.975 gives 1.105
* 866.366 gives 0.8803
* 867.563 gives 1.023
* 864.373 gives 1.164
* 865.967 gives 0.8868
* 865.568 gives 0.9648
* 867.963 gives 0.9973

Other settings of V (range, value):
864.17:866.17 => 1.04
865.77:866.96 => 0.905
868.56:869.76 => 1.03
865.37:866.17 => 0.925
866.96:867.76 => 1.02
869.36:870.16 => 1.01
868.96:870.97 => 1.01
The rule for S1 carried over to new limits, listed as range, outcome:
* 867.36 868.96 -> 1.023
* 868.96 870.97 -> 1.036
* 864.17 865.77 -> 1.164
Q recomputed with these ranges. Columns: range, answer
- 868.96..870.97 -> 0.9922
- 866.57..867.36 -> 0.949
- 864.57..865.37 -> 1.048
